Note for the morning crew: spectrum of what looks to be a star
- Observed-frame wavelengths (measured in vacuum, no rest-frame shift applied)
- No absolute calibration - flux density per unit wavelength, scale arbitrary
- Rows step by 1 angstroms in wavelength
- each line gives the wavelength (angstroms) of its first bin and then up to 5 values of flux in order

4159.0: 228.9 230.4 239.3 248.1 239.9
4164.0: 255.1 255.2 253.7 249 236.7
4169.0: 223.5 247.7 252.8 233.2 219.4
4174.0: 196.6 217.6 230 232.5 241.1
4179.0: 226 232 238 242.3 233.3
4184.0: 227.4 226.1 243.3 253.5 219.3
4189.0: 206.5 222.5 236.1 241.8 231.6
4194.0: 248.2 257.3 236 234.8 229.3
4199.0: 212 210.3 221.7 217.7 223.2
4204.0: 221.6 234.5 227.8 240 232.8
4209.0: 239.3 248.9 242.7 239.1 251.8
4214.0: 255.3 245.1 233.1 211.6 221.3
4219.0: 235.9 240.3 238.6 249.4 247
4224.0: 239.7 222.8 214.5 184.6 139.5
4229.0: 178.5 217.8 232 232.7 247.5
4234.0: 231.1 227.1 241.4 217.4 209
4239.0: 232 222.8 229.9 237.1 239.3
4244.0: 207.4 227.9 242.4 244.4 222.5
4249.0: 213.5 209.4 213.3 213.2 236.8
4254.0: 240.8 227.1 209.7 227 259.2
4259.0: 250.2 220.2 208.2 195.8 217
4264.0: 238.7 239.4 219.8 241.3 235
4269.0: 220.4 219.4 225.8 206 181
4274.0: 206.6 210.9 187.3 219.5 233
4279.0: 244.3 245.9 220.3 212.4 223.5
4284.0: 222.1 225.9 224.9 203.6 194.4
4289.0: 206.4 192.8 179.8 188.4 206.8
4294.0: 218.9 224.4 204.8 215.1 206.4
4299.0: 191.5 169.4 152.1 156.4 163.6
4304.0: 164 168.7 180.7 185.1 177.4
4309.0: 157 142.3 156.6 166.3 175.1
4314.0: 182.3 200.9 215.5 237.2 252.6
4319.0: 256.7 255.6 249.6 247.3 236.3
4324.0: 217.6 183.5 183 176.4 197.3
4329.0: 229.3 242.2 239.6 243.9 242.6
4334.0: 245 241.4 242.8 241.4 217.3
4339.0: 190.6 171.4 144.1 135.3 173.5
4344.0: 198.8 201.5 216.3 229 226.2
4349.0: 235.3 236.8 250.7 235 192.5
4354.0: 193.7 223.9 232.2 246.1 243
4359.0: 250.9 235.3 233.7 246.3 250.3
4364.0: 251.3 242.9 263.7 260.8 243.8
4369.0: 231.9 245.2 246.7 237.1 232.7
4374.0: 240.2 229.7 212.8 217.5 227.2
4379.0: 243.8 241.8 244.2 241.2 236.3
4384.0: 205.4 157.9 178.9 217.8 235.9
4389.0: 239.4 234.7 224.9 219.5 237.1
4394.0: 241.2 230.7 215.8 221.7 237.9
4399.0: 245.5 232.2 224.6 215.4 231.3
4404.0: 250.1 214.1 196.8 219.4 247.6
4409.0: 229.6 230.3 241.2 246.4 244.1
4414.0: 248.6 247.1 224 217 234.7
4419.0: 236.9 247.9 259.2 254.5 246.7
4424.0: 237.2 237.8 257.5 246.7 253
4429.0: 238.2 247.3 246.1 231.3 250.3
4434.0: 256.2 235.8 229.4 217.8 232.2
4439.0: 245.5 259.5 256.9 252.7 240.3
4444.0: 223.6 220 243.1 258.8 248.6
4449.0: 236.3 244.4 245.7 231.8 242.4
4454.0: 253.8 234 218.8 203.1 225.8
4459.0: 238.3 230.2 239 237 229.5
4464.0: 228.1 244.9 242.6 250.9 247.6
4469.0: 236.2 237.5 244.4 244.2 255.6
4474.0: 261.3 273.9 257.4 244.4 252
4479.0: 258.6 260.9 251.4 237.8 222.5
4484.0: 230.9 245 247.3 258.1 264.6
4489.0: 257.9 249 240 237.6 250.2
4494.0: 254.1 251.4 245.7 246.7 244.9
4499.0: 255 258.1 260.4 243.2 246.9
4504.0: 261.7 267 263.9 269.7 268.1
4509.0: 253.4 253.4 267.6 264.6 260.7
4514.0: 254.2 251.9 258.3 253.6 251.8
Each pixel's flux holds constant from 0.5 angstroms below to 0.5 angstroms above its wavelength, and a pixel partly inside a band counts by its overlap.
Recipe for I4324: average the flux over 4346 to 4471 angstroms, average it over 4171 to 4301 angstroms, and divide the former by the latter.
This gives 1.1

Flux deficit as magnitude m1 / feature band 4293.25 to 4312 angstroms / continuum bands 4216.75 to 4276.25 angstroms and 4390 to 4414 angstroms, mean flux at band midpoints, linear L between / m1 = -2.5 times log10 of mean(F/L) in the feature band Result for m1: 0.247 mag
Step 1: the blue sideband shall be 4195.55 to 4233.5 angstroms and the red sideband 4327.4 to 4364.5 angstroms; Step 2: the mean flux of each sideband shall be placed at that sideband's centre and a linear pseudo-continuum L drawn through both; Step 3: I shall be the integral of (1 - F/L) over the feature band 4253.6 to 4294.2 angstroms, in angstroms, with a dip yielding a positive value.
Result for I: 1.26 angstroms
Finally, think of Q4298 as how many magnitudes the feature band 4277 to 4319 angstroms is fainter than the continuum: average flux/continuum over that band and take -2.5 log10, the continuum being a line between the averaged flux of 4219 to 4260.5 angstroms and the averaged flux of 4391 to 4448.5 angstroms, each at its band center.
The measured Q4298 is 0.16 mag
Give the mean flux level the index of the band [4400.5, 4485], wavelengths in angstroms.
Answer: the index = 240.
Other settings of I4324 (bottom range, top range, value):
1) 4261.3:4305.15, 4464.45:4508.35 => 1.21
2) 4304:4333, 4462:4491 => 1.20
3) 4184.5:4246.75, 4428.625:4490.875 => 1.06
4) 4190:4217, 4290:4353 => 0.87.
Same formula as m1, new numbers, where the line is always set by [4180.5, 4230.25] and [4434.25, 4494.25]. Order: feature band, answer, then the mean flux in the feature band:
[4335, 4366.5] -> 0.07 mag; 221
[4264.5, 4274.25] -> 0.06 mag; 220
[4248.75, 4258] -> 0.04 mag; 223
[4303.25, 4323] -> 0.18 mag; 199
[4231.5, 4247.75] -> 0.00 mag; 230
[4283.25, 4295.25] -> 0.13 mag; 207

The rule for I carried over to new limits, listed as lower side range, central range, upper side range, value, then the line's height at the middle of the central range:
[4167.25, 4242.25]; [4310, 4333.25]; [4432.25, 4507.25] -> 2.1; 236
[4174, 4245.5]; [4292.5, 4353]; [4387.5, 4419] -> 6.7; 231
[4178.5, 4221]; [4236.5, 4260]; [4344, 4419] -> 0.5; 233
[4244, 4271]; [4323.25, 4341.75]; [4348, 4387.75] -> 1.4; 230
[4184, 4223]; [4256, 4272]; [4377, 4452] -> 0.5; 234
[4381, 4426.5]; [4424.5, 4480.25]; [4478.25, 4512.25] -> 0.0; 242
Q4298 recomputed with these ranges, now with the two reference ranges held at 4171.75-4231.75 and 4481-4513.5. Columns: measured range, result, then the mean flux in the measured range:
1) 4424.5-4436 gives 0.01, 245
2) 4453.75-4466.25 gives 0.08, 232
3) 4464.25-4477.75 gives 0.01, 249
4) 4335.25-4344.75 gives 0.24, 192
